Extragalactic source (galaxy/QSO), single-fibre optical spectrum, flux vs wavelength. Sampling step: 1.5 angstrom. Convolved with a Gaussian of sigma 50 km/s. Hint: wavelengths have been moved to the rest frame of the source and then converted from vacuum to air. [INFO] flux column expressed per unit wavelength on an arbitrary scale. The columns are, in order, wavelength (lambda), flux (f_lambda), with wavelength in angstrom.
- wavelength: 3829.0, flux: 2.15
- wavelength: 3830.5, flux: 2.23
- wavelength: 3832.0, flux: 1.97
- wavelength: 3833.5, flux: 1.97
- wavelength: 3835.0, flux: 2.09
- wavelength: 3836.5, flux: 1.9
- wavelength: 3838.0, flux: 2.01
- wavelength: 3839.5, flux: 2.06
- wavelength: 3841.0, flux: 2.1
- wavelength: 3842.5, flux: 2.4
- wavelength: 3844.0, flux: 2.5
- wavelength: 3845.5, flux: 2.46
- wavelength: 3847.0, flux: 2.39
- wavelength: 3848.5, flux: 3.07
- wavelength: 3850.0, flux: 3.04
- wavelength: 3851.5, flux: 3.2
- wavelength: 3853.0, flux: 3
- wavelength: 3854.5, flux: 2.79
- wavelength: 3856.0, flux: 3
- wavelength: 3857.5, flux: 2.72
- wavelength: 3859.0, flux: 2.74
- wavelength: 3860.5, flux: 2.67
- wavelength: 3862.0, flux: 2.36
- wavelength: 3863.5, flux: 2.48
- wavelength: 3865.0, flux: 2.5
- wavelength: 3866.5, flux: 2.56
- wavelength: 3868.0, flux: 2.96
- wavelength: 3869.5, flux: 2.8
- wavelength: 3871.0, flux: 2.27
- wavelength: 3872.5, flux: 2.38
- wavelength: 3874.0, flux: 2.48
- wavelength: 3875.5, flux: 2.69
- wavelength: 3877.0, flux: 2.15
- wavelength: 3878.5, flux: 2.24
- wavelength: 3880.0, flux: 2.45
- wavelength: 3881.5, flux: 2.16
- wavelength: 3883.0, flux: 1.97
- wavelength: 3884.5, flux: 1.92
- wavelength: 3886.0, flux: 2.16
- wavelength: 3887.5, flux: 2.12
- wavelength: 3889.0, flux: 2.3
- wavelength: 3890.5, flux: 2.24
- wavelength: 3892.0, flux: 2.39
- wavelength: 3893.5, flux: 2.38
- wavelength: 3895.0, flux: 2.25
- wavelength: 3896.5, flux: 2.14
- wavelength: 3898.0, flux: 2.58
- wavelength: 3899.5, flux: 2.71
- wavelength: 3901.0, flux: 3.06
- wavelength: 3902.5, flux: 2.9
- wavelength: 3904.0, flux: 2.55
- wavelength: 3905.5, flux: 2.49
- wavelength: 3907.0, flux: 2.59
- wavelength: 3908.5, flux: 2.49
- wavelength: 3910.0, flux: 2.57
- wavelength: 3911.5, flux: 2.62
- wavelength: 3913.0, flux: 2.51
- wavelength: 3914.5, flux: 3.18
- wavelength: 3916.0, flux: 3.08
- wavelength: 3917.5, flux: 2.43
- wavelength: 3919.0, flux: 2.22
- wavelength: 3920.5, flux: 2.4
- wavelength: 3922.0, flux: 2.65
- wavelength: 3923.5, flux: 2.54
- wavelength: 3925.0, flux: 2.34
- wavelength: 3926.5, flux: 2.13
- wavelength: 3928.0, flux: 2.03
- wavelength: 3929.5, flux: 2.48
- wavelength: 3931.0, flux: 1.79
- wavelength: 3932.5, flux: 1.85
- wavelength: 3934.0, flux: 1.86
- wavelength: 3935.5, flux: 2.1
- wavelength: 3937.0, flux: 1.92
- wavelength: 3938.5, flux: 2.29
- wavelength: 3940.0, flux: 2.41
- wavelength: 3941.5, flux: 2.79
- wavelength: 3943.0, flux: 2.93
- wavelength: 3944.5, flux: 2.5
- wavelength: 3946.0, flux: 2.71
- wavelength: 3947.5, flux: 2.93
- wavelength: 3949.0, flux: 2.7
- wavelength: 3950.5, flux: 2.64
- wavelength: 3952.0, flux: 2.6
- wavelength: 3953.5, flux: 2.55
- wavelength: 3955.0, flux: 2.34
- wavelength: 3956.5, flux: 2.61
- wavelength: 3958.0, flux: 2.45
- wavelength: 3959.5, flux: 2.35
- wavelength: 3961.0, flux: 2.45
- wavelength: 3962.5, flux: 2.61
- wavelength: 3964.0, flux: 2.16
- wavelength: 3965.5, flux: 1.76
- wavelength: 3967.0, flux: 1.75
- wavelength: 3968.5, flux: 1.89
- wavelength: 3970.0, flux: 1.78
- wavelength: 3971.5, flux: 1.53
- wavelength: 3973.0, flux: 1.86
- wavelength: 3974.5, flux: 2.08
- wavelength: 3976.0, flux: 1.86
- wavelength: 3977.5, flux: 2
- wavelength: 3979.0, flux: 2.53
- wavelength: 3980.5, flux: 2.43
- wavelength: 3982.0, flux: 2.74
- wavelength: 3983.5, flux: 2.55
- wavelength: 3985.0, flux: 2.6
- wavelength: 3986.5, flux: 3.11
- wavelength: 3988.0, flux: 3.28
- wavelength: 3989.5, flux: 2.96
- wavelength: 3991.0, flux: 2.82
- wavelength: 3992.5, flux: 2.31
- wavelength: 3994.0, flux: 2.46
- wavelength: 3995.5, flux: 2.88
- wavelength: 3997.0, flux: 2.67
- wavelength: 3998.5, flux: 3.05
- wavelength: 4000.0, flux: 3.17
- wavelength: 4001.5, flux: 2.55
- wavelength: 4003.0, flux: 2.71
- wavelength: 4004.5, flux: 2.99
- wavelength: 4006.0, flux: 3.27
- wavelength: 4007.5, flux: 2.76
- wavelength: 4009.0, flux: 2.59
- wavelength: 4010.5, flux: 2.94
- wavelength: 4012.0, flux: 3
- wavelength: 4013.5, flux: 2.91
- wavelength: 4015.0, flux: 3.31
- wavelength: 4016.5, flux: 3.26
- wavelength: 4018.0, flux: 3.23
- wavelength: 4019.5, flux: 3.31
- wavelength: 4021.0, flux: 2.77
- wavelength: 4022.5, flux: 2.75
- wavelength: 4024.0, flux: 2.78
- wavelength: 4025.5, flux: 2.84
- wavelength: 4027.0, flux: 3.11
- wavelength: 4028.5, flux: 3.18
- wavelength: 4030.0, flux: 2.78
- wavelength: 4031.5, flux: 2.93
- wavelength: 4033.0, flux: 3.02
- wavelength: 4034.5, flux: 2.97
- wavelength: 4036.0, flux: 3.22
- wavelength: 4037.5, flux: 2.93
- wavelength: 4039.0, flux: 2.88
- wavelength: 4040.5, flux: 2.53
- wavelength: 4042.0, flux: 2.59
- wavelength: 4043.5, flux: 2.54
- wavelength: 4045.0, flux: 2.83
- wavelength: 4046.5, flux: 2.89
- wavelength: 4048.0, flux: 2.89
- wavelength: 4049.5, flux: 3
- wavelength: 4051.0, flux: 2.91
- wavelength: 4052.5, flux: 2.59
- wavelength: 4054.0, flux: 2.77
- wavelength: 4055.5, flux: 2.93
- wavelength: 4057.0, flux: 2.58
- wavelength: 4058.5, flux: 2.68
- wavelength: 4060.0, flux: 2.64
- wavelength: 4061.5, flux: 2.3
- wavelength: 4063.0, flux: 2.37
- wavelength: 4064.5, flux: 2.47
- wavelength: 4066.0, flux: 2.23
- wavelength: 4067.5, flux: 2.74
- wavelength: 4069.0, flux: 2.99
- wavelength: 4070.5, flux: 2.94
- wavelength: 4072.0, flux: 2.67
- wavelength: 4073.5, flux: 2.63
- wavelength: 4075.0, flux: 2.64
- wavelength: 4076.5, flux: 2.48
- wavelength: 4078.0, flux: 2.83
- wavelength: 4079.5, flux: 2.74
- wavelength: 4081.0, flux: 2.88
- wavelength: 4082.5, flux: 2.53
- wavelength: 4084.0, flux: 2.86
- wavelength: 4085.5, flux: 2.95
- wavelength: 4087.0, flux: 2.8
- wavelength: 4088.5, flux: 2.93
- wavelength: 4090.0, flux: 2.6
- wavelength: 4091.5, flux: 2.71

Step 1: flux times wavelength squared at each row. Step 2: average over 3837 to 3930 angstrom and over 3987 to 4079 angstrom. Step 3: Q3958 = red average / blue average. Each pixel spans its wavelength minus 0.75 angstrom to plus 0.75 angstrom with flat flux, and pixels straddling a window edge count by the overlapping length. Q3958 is 1.2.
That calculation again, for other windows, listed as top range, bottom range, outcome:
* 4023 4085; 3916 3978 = 1.28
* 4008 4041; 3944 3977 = 1.35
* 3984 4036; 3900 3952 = 1.22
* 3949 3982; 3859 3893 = 0.98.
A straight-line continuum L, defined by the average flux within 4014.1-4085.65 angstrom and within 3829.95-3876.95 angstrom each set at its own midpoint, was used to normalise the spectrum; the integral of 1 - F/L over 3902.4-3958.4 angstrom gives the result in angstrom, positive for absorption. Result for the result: 3.2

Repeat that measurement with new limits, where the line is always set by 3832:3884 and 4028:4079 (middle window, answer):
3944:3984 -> 4.8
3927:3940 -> 2.6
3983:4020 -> -3.2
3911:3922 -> -0.3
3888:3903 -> 0.3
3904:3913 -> 0.0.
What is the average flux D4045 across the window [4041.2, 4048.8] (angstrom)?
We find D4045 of 2.75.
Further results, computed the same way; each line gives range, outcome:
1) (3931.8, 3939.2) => 2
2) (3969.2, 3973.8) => 1.73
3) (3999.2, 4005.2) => 2.86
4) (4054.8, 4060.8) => 2.7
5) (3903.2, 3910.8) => 2.54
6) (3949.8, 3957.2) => 2.55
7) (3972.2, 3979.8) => 2.06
